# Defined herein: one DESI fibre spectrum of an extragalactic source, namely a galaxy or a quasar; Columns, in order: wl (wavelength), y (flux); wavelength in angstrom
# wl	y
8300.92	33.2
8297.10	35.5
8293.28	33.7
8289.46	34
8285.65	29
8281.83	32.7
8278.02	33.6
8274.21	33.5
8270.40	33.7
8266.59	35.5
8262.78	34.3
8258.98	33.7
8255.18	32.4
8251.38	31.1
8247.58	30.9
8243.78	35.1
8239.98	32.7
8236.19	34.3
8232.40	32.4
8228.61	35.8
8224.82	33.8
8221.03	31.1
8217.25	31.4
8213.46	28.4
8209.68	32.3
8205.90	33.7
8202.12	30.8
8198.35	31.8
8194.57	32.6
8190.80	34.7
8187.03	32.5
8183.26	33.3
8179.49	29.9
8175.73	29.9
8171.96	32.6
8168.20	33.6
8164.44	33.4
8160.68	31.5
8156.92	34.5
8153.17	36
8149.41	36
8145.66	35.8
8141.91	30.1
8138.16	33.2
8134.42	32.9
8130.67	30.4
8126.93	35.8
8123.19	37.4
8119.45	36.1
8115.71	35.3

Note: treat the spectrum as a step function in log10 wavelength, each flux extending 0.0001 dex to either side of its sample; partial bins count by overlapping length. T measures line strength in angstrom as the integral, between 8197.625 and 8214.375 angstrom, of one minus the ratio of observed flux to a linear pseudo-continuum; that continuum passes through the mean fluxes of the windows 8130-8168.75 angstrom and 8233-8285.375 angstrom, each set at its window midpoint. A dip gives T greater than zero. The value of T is 0.90 angstrom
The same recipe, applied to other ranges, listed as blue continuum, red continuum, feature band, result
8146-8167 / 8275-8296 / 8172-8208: 1.9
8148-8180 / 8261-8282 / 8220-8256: 0.7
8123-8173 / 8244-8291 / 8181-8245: 1.1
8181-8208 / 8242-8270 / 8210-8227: 0.8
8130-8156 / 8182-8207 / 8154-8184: 0.7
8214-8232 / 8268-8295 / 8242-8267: -0.3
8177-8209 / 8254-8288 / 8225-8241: -0.5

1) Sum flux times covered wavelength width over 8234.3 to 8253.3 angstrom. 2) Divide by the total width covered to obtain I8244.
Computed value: 32.8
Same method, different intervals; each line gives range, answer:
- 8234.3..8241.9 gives 33.5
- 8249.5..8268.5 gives 33.4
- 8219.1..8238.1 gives 33.5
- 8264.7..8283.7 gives 33.8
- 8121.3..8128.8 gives 36.6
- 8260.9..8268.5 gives 34.9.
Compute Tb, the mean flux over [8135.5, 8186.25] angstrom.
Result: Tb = 33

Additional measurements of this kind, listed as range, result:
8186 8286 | 32.8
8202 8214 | 31.7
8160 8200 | 32.4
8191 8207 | 32.4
